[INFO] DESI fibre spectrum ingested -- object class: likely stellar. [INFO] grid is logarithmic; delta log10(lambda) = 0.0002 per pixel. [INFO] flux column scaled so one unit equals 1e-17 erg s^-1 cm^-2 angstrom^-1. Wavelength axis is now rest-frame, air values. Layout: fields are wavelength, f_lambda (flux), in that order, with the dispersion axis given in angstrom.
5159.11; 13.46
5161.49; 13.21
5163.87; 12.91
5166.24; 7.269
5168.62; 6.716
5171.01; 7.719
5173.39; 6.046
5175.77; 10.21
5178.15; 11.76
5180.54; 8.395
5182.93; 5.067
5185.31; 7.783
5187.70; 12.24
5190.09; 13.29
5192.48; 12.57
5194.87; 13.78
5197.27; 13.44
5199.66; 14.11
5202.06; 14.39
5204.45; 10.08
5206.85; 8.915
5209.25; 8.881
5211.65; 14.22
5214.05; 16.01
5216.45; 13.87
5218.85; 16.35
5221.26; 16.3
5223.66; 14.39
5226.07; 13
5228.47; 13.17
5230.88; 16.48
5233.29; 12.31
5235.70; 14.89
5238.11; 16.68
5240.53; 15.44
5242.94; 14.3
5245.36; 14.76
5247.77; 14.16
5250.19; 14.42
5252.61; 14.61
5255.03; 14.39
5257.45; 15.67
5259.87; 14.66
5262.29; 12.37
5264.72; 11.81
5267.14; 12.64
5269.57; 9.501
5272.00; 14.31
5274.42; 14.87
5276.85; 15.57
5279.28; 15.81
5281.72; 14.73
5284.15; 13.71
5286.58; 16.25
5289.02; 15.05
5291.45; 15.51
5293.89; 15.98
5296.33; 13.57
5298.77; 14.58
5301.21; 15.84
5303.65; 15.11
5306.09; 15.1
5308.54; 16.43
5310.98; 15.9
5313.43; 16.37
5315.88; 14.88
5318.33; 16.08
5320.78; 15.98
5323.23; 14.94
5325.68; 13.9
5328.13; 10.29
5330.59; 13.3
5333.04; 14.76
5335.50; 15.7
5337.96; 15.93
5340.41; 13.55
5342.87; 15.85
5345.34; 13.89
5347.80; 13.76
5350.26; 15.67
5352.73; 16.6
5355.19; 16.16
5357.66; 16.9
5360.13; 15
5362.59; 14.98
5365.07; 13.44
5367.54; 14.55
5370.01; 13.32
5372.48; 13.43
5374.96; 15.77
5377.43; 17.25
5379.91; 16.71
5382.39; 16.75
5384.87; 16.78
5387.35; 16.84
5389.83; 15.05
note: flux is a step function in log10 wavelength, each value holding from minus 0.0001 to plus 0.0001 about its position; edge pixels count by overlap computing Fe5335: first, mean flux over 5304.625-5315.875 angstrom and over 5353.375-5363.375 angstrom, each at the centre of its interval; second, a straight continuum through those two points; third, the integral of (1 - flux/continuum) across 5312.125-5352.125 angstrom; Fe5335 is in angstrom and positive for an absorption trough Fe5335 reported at 2.8 angstrom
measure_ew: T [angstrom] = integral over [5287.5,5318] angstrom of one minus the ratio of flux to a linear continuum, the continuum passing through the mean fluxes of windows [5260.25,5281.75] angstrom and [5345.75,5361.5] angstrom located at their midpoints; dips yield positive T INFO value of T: -2.3 angstrom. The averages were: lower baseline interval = 13.5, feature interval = 15.4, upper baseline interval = 15.6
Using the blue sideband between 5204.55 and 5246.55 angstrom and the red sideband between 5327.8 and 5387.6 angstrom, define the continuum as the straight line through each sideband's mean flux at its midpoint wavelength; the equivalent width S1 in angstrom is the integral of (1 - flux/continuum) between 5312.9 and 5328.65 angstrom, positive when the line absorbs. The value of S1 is 0.1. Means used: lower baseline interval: 14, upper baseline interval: 15.1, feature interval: 14.8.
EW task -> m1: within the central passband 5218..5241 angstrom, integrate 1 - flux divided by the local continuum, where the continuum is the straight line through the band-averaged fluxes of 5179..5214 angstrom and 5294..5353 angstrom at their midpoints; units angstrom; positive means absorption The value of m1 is -4.8 angstrom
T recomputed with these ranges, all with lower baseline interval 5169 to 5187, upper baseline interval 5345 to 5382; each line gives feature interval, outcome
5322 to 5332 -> 0.50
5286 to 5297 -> -2.47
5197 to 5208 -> -3.63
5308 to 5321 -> -2.47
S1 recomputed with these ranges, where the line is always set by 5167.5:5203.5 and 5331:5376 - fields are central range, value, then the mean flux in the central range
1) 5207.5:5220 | -2.63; 13.6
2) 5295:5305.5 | -0.99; 14.8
